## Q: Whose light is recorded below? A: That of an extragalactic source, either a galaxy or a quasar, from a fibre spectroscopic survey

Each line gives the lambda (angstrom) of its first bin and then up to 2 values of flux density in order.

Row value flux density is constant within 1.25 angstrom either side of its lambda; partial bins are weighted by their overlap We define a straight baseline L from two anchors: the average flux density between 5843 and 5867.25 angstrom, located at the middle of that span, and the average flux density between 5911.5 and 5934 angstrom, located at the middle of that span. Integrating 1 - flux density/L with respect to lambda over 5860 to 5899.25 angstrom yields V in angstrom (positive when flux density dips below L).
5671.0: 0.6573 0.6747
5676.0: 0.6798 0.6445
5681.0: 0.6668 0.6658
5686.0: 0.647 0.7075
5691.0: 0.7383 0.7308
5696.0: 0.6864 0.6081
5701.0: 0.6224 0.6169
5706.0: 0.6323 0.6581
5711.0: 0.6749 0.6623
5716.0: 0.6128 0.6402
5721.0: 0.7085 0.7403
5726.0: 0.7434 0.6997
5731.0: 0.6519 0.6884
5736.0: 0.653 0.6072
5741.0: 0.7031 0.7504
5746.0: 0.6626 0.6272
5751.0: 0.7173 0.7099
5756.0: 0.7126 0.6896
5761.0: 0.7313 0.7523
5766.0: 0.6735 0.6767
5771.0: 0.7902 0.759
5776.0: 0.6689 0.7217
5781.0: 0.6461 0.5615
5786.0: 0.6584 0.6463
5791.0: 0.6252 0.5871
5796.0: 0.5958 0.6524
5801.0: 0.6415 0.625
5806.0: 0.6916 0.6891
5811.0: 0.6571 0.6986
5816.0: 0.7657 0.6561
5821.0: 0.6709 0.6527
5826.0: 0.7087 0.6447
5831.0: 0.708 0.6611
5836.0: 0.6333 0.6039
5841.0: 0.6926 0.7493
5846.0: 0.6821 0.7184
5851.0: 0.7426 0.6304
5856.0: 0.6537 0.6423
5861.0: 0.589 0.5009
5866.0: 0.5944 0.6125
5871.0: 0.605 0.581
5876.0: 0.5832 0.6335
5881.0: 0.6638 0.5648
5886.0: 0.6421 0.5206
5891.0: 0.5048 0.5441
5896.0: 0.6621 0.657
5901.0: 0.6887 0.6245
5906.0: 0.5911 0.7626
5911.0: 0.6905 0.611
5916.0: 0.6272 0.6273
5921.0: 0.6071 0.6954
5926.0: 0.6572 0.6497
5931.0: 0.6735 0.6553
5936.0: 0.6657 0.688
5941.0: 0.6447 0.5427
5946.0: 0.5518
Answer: 3.4 angstrom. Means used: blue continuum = 0.647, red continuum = 0.646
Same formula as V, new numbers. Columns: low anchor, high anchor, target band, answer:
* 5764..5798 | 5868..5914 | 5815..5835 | -1.1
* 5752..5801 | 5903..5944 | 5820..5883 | 1.7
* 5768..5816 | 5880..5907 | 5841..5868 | -1.0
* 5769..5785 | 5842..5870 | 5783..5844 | 1.0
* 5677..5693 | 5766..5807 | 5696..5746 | 0.4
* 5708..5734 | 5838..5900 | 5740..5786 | -2.2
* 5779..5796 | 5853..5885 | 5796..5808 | -0.6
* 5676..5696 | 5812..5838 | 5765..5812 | 1.3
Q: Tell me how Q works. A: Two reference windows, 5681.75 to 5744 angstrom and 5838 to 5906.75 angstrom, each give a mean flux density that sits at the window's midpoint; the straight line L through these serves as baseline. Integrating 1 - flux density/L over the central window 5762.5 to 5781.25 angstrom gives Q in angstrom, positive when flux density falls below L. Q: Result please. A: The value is -1.7 angstrom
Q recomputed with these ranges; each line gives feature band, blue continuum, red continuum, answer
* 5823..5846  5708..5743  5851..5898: -2.0 angstrom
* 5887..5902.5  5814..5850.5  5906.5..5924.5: 1.5 angstrom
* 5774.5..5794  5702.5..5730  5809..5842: 0.9 angstrom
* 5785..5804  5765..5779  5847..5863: 1.9 angstrom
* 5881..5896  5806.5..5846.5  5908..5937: 2.1 angstrom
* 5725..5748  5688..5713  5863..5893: -1.1 angstrom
